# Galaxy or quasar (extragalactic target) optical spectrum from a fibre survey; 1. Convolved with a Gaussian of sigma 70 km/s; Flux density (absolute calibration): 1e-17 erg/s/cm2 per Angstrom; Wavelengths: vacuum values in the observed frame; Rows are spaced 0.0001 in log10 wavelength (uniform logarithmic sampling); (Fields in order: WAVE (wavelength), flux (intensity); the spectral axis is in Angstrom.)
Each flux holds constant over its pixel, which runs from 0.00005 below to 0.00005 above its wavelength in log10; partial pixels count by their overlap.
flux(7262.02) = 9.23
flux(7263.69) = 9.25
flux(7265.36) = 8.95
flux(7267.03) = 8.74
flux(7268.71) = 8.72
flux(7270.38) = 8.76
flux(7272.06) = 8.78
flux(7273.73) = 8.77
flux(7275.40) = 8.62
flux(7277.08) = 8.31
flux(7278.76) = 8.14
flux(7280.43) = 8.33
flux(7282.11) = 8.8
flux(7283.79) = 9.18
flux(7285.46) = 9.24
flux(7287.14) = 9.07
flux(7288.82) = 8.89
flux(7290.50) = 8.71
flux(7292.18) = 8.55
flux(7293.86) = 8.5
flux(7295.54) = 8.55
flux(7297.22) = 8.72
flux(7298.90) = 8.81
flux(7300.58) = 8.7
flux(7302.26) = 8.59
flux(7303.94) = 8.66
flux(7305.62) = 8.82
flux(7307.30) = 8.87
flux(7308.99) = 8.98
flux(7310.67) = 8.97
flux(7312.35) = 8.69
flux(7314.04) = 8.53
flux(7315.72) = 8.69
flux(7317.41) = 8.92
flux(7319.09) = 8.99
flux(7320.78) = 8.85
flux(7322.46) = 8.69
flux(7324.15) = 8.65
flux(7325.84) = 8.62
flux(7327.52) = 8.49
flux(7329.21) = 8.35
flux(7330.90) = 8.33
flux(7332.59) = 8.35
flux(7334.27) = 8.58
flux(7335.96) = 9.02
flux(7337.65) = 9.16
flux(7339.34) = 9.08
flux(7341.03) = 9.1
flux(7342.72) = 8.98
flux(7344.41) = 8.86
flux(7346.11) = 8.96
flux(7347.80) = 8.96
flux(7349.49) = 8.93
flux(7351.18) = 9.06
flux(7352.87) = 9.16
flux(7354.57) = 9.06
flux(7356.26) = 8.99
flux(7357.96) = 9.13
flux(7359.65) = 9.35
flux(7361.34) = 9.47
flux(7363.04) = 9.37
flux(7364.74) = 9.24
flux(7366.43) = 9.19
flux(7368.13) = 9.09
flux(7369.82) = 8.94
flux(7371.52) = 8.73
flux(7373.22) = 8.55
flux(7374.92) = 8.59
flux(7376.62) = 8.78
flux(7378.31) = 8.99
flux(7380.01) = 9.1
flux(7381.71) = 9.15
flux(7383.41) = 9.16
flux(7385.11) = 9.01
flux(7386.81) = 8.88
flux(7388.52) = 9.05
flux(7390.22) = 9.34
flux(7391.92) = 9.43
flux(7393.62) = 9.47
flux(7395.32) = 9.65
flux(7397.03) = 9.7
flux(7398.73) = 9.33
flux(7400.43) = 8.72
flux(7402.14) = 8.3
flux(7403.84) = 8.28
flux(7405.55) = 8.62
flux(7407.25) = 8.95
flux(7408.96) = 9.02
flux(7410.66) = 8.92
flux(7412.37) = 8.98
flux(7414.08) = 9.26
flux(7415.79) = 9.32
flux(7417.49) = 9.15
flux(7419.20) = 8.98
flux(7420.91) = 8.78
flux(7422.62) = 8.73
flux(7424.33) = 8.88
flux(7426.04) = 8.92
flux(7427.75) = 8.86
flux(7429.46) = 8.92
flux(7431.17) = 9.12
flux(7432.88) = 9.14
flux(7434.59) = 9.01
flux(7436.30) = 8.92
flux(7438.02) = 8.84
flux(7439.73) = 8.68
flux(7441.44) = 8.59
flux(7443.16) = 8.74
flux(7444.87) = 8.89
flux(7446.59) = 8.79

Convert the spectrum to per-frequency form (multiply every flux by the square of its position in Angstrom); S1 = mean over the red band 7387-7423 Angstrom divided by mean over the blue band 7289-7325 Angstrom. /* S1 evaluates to 1.1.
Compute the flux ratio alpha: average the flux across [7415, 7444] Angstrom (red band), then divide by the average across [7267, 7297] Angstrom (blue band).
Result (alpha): 1.0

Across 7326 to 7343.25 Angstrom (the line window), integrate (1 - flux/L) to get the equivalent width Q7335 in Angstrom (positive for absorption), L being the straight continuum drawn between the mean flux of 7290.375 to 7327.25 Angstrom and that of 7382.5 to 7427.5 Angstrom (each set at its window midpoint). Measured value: 0.15 Angstrom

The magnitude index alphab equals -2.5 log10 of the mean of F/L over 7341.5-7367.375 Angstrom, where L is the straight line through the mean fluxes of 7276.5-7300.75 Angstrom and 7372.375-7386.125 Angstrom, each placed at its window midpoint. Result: -0.03 mag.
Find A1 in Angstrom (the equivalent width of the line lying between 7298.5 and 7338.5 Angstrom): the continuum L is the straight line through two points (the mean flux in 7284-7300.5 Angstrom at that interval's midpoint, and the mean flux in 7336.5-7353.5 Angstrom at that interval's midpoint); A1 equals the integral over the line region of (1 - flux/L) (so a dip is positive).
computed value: 0.8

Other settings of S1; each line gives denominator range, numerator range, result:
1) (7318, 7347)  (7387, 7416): 1.05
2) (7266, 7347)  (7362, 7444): 1.06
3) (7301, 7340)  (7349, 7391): 1.05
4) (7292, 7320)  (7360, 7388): 1.05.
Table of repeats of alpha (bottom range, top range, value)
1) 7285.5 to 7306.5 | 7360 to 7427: 1.03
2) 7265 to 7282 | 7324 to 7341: 1.01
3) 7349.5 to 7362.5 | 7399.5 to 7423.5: 0.97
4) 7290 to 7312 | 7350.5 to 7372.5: 1.05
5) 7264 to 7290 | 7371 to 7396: 1.03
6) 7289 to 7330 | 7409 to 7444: 1.03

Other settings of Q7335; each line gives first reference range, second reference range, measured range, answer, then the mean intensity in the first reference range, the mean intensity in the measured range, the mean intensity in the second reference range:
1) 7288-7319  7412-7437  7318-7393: -0.85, 8.74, 8.95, 9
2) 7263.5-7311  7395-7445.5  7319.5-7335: 0.43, 8.75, 8.56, 8.93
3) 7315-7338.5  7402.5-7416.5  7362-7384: -0.47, 8.69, 8.99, 8.89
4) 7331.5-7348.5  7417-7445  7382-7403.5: -0.62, 8.9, 9.15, 8.89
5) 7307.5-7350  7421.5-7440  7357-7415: -1.25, 8.79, 9.05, 8.92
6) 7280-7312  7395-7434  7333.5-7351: -0.21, 8.79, 8.97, 8.97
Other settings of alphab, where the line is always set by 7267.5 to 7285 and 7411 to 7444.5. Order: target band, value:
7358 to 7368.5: -0.06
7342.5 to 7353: -0.02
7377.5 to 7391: -0.03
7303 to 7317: -0.01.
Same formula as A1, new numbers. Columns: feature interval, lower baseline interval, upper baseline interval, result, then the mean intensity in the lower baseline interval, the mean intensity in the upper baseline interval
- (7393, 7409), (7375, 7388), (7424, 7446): -0.1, 8.98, 8.88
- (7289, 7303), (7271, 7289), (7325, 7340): 0.1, 8.73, 8.66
